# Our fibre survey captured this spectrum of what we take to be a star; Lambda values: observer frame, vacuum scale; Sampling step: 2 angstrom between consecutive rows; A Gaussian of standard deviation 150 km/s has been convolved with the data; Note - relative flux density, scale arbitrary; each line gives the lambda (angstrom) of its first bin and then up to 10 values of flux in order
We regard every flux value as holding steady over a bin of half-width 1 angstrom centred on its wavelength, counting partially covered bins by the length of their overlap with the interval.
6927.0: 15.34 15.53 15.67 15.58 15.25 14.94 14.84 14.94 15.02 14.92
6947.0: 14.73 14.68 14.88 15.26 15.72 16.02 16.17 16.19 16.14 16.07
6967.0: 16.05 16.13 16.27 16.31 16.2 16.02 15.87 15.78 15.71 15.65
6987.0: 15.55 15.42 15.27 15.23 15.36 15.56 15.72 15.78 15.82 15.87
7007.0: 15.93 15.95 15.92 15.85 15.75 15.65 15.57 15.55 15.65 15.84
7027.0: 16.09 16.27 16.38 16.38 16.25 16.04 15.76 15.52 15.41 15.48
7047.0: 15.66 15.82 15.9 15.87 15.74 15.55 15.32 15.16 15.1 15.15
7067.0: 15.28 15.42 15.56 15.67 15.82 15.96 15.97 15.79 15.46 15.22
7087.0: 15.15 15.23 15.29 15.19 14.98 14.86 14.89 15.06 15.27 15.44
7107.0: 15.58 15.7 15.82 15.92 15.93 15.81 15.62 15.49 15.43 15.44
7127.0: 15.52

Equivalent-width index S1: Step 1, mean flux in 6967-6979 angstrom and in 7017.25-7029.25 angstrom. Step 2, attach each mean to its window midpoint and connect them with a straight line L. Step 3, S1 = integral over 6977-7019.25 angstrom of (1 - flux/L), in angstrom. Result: 0.7 angstrom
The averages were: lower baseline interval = 16.1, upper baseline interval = 15.8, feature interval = 15.7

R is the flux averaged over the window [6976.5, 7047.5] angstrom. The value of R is 15.8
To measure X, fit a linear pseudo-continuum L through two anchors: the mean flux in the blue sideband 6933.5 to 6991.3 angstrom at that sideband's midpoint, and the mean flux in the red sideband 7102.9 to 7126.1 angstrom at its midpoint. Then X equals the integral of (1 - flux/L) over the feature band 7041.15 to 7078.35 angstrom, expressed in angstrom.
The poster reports 0.2 angstrom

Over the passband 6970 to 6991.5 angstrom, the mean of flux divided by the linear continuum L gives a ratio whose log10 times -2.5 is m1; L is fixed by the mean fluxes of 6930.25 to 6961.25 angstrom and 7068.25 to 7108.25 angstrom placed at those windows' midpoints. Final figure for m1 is -0.04 mag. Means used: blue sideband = 15.3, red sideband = 15.4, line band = 15.8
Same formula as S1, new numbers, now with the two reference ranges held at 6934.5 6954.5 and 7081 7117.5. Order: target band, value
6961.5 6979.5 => -1.31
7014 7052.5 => -1.62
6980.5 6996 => -0.42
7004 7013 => -0.46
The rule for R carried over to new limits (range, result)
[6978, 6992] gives 15.6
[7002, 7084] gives 15.7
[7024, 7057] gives 15.9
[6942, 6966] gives 15.5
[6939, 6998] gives 15.6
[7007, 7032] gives 15.9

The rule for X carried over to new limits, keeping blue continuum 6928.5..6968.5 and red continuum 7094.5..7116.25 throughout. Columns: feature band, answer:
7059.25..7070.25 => 0.1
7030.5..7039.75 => -0.4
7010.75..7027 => -0.3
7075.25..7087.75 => -0.2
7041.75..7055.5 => -0.2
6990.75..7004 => -0.1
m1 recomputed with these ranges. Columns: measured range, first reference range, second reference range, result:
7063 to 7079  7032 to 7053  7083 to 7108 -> -0.005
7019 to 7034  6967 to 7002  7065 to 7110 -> -0.026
